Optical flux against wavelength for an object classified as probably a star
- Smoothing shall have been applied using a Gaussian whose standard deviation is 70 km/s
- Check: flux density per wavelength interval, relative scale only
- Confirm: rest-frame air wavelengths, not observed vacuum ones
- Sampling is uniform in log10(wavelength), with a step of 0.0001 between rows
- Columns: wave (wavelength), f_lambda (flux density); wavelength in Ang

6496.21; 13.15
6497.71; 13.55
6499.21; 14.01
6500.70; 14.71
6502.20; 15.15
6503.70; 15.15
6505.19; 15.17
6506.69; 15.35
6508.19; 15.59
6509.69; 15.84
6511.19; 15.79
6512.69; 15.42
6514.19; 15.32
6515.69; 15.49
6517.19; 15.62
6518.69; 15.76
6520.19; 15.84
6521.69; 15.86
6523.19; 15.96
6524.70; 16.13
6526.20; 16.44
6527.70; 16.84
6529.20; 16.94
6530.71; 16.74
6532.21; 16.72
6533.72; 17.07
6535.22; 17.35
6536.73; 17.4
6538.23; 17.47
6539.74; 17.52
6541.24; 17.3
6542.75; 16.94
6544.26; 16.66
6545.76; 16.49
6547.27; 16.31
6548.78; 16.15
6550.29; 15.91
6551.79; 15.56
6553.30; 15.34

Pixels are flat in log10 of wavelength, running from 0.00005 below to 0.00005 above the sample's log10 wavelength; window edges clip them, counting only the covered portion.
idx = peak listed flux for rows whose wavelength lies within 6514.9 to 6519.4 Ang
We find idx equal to 15.76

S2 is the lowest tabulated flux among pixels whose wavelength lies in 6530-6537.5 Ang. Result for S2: 16.72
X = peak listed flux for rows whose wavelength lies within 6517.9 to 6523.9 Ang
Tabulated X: 15.96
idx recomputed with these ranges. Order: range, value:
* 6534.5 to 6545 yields 17.52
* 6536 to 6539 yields 17.47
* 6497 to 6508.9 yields 15.59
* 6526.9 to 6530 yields 16.94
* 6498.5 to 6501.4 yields 14.71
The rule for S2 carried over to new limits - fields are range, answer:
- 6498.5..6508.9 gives 14.01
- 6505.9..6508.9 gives 15.35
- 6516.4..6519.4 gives 15.62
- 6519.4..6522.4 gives 15.84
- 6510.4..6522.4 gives 15.32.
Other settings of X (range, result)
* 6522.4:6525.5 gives 16.13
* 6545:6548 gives 16.49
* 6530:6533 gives 16.74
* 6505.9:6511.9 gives 15.84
